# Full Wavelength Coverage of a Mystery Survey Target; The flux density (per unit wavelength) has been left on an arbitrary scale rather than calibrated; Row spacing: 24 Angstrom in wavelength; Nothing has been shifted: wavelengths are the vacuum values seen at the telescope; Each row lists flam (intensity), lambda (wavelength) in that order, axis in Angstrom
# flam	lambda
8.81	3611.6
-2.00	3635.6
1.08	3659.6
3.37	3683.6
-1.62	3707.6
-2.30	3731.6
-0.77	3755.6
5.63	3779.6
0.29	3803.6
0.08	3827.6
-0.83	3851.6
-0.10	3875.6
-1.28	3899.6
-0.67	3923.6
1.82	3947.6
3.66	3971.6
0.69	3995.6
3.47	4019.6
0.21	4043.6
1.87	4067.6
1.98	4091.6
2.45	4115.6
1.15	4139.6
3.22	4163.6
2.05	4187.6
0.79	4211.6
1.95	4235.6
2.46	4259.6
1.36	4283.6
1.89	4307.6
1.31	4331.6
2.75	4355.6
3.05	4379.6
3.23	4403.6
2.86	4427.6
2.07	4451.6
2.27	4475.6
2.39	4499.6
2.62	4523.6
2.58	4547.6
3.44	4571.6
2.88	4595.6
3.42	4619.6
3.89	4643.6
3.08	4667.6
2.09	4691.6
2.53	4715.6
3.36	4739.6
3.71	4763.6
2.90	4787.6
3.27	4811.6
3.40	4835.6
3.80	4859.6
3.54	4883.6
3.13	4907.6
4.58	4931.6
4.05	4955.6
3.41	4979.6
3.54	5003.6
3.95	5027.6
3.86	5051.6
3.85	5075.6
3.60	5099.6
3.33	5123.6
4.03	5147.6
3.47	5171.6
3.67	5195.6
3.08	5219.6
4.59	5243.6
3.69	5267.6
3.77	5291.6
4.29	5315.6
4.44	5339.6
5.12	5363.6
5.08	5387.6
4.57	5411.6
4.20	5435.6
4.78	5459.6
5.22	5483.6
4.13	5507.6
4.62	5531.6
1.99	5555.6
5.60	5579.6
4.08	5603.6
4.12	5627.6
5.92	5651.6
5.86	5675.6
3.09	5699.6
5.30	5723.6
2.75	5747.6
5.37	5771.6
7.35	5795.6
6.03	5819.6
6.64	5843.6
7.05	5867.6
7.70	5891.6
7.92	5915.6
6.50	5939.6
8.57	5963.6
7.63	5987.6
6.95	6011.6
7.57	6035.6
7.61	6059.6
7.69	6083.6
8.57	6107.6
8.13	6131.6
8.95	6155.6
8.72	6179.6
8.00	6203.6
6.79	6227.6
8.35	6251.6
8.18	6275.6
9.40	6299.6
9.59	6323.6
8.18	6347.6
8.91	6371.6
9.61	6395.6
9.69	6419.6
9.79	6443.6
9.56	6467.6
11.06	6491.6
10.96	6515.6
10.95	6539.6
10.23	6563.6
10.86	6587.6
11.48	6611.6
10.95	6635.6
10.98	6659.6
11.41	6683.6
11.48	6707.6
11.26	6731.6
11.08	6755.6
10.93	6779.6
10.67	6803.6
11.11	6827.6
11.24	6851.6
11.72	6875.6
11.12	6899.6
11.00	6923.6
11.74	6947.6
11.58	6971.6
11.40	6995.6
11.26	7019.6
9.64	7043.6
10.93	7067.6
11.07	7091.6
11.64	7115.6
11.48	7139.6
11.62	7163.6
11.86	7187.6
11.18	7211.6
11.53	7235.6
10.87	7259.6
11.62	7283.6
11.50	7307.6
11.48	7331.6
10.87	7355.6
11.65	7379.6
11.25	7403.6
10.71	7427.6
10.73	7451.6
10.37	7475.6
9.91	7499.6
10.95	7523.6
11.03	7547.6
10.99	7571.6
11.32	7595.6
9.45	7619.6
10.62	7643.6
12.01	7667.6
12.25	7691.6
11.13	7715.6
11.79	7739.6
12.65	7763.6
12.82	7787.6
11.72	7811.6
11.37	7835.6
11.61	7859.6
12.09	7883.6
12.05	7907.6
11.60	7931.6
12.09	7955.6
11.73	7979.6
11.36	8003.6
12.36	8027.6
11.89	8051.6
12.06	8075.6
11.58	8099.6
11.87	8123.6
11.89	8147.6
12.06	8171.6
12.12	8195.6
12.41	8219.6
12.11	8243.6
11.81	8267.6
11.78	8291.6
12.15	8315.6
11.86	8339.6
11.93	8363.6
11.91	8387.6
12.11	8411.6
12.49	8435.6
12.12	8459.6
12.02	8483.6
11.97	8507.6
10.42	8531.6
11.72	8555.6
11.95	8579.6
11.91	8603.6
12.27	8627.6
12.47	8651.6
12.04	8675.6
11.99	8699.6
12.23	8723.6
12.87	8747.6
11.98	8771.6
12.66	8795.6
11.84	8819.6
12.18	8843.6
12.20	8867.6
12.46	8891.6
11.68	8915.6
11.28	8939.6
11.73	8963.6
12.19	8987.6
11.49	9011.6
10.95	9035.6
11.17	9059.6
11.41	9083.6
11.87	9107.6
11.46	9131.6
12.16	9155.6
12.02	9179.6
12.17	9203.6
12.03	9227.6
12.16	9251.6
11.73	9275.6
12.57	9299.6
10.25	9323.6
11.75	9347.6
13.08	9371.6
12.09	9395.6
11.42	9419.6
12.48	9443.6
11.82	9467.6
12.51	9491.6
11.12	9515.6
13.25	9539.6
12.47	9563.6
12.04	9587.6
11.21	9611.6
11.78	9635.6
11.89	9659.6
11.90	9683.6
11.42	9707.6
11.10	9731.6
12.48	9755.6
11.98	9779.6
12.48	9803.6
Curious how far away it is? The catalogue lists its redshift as 0.448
